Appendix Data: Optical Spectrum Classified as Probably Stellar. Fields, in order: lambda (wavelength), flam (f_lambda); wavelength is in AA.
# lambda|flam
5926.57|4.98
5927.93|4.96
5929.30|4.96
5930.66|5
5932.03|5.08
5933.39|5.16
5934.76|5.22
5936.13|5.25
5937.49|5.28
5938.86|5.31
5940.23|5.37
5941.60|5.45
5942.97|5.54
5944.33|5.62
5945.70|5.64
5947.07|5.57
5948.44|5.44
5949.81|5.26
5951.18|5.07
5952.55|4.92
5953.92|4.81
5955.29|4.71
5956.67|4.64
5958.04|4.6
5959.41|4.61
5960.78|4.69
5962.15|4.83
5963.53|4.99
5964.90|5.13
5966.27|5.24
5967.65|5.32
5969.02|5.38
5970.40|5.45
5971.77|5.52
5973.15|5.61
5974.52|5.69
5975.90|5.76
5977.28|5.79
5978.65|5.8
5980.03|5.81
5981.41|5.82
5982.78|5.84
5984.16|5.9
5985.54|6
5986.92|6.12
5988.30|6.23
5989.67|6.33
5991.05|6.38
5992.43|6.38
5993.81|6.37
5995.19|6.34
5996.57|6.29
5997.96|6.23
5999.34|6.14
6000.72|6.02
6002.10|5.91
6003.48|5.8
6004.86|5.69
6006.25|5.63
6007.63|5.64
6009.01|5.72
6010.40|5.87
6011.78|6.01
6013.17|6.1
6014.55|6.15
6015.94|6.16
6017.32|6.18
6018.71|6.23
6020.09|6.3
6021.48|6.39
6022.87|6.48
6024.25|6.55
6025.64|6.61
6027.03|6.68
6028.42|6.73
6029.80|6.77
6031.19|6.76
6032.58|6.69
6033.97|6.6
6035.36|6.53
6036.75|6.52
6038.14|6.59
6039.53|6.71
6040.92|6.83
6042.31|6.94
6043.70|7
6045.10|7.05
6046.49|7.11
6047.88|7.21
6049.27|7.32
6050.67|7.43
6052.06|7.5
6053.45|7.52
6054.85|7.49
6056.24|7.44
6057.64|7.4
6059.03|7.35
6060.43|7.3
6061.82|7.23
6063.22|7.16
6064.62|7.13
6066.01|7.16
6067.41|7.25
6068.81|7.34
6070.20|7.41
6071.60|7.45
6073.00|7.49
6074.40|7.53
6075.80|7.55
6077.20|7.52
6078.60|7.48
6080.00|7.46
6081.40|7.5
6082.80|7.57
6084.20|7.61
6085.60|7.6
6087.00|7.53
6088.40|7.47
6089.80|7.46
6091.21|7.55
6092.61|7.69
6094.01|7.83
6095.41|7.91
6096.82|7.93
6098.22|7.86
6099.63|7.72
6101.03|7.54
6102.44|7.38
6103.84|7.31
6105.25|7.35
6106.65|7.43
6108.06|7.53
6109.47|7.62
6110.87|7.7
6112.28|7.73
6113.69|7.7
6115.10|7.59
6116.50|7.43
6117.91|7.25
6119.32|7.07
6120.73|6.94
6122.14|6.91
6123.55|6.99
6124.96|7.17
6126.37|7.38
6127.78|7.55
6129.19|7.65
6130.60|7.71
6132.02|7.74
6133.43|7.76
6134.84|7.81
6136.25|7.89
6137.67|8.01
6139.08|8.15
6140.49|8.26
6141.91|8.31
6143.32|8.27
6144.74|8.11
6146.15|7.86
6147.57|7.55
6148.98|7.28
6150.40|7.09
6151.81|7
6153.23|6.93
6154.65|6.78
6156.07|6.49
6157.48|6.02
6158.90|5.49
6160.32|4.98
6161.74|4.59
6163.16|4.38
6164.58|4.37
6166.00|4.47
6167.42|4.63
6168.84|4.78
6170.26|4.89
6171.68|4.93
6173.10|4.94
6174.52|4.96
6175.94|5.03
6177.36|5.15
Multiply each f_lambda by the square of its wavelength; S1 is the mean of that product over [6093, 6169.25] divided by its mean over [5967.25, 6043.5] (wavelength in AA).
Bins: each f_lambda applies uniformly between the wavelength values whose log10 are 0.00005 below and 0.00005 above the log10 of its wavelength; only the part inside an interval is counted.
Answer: 1.2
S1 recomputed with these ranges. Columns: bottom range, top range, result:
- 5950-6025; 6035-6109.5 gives 1.32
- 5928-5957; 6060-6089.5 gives 1.49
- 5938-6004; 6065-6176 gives 1.33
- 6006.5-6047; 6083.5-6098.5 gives 1.21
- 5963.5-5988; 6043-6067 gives 1.32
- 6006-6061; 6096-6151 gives 1.17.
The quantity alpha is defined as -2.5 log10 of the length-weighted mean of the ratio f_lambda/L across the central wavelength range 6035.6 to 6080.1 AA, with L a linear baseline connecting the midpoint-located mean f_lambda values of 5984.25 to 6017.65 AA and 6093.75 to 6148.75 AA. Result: -0.07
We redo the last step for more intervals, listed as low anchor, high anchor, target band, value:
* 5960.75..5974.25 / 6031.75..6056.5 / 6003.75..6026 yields 0.04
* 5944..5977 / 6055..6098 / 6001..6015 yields 0.05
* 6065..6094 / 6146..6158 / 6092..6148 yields -0.06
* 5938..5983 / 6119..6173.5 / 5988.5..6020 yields -0.08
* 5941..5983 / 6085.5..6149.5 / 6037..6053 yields -0.08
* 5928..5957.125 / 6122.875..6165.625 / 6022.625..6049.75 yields -0.12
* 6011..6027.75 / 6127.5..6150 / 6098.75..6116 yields -0.01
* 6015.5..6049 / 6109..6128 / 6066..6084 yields -0.07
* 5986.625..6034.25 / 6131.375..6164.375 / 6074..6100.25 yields -0.14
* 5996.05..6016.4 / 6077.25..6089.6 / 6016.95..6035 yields -0.03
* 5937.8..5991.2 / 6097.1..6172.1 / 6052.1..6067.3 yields -0.16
